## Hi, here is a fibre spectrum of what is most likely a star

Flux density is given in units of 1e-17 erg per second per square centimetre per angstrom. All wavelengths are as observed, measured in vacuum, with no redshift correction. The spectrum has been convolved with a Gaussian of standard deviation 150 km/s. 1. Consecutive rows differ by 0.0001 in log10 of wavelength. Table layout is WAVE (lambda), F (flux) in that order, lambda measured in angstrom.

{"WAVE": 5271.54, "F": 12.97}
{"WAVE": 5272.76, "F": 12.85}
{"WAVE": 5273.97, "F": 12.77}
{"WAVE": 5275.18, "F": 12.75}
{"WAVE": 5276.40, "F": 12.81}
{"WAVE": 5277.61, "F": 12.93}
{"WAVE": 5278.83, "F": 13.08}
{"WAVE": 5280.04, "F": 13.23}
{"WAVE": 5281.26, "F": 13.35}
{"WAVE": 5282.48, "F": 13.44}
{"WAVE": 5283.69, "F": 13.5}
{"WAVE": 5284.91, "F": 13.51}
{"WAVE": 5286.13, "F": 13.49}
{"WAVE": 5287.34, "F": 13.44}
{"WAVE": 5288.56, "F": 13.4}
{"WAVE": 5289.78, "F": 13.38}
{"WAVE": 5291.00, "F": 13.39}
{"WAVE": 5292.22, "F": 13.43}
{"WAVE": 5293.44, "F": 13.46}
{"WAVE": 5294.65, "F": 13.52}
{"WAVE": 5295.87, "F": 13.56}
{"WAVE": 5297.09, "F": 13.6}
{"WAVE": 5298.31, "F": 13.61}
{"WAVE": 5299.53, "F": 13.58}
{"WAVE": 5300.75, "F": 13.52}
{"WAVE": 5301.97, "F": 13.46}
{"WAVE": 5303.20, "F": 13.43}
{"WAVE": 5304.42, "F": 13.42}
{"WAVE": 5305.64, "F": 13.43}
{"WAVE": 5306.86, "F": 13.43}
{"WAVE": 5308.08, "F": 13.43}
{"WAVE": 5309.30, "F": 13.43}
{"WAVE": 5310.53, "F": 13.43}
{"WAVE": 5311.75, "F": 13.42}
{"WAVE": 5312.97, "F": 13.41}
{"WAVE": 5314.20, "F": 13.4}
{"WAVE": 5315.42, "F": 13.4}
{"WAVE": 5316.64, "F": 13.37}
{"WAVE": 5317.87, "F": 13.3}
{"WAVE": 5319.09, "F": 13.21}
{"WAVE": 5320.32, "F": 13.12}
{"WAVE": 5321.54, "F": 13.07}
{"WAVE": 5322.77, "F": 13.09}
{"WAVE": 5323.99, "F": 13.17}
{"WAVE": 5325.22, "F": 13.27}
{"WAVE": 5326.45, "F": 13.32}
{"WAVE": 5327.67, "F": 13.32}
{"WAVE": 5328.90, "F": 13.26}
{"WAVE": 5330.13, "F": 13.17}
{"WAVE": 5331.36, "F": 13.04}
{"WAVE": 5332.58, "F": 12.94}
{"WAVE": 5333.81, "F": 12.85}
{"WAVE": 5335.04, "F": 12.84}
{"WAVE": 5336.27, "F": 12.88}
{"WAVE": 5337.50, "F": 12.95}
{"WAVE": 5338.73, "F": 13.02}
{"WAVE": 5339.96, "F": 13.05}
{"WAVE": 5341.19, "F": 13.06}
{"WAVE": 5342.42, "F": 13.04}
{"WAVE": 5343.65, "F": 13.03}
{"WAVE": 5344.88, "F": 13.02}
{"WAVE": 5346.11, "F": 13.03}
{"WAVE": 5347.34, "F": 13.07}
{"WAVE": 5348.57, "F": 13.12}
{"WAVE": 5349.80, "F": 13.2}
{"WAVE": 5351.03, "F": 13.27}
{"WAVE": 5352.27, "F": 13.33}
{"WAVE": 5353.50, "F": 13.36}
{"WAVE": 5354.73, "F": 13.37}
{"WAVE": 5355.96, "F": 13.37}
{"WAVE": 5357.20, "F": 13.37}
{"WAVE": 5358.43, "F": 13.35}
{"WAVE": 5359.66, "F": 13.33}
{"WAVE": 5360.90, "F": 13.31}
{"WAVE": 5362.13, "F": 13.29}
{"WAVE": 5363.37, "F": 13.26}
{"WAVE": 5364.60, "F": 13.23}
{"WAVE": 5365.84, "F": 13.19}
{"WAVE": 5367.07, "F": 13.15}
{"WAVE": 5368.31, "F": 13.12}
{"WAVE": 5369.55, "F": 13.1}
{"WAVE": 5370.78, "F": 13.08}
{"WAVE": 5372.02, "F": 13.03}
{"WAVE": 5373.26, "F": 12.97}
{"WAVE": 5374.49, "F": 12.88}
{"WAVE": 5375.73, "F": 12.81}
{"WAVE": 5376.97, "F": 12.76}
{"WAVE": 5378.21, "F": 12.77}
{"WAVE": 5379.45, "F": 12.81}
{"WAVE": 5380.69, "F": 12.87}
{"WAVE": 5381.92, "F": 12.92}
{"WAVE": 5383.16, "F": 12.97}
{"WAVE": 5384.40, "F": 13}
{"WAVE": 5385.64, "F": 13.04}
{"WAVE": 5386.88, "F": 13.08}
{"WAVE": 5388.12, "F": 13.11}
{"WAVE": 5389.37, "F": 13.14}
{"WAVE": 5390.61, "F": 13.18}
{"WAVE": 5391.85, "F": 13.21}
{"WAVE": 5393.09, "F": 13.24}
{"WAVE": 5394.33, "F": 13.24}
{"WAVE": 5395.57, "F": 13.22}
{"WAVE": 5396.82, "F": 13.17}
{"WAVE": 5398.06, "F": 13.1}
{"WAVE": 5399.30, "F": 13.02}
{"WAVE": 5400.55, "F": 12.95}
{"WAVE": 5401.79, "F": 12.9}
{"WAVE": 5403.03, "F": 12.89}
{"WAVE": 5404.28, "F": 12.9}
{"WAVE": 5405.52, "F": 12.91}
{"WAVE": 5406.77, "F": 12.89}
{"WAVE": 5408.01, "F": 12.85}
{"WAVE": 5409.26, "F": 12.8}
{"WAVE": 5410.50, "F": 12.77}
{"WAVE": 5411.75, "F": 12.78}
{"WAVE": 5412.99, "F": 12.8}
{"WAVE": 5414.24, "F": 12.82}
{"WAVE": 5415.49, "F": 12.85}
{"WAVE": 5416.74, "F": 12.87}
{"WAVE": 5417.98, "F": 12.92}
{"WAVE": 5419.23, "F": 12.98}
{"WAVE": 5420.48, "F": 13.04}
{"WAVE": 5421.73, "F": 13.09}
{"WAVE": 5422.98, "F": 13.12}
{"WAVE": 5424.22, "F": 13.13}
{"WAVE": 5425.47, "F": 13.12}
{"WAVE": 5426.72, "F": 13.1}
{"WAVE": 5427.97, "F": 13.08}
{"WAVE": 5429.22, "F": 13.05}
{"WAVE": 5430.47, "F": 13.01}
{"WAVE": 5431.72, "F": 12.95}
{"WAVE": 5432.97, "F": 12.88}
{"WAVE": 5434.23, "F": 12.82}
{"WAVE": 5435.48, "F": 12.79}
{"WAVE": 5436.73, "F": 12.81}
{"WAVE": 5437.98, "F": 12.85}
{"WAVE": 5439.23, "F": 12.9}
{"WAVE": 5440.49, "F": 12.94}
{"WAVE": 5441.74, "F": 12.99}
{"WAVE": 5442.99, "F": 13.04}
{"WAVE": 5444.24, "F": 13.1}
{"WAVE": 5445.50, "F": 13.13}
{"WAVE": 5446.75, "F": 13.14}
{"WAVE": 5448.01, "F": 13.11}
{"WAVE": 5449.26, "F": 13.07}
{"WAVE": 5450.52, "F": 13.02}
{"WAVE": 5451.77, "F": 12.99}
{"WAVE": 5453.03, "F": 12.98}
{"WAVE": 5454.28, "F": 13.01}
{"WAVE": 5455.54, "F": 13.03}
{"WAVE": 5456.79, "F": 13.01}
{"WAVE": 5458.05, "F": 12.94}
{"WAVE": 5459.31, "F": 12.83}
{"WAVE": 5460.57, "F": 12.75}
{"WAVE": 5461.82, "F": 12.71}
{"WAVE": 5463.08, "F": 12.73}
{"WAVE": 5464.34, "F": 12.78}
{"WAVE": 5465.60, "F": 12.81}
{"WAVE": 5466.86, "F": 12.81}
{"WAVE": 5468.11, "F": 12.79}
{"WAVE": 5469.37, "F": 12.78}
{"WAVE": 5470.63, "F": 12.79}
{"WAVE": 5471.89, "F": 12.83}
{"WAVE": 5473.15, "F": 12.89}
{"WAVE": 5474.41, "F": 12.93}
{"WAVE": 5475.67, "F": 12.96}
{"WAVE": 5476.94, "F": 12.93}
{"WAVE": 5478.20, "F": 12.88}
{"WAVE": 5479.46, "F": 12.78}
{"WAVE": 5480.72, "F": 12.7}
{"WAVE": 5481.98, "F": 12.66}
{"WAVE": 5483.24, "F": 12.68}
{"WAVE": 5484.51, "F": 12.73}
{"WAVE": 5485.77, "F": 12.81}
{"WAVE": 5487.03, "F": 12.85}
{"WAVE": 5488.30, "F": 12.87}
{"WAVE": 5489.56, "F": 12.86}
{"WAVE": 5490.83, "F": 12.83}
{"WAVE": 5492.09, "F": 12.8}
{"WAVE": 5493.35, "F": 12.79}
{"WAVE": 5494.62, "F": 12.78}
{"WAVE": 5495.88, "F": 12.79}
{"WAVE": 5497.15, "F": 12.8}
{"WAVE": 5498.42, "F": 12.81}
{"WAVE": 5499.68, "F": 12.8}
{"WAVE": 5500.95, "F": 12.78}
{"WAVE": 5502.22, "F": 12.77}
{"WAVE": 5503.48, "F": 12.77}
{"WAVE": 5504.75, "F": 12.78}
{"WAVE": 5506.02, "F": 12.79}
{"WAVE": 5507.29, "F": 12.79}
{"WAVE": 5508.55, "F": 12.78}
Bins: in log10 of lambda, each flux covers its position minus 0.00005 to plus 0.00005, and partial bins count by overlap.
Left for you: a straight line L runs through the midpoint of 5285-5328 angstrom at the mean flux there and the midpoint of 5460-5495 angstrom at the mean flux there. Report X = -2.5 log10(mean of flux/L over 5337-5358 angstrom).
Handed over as 0.01 mag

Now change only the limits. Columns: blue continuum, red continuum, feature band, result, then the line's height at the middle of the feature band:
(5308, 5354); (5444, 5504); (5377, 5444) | 0.00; 13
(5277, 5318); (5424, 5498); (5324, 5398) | 0.01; 13.2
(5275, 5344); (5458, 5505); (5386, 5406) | 0.00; 13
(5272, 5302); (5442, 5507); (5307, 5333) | 0.00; 13.2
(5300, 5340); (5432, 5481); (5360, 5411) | 0.00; 13.1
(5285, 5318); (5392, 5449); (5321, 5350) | 0.02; 13.3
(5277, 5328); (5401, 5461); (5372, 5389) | 0.02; 13.1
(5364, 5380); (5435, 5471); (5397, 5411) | 0.00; 13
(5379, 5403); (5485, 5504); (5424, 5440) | 0.00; 13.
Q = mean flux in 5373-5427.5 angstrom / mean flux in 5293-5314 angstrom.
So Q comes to 0.96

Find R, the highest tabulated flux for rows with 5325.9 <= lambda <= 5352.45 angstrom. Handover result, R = 13.33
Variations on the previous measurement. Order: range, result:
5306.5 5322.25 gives 13.43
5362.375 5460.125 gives 13.26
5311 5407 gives 13.42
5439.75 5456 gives 13.14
